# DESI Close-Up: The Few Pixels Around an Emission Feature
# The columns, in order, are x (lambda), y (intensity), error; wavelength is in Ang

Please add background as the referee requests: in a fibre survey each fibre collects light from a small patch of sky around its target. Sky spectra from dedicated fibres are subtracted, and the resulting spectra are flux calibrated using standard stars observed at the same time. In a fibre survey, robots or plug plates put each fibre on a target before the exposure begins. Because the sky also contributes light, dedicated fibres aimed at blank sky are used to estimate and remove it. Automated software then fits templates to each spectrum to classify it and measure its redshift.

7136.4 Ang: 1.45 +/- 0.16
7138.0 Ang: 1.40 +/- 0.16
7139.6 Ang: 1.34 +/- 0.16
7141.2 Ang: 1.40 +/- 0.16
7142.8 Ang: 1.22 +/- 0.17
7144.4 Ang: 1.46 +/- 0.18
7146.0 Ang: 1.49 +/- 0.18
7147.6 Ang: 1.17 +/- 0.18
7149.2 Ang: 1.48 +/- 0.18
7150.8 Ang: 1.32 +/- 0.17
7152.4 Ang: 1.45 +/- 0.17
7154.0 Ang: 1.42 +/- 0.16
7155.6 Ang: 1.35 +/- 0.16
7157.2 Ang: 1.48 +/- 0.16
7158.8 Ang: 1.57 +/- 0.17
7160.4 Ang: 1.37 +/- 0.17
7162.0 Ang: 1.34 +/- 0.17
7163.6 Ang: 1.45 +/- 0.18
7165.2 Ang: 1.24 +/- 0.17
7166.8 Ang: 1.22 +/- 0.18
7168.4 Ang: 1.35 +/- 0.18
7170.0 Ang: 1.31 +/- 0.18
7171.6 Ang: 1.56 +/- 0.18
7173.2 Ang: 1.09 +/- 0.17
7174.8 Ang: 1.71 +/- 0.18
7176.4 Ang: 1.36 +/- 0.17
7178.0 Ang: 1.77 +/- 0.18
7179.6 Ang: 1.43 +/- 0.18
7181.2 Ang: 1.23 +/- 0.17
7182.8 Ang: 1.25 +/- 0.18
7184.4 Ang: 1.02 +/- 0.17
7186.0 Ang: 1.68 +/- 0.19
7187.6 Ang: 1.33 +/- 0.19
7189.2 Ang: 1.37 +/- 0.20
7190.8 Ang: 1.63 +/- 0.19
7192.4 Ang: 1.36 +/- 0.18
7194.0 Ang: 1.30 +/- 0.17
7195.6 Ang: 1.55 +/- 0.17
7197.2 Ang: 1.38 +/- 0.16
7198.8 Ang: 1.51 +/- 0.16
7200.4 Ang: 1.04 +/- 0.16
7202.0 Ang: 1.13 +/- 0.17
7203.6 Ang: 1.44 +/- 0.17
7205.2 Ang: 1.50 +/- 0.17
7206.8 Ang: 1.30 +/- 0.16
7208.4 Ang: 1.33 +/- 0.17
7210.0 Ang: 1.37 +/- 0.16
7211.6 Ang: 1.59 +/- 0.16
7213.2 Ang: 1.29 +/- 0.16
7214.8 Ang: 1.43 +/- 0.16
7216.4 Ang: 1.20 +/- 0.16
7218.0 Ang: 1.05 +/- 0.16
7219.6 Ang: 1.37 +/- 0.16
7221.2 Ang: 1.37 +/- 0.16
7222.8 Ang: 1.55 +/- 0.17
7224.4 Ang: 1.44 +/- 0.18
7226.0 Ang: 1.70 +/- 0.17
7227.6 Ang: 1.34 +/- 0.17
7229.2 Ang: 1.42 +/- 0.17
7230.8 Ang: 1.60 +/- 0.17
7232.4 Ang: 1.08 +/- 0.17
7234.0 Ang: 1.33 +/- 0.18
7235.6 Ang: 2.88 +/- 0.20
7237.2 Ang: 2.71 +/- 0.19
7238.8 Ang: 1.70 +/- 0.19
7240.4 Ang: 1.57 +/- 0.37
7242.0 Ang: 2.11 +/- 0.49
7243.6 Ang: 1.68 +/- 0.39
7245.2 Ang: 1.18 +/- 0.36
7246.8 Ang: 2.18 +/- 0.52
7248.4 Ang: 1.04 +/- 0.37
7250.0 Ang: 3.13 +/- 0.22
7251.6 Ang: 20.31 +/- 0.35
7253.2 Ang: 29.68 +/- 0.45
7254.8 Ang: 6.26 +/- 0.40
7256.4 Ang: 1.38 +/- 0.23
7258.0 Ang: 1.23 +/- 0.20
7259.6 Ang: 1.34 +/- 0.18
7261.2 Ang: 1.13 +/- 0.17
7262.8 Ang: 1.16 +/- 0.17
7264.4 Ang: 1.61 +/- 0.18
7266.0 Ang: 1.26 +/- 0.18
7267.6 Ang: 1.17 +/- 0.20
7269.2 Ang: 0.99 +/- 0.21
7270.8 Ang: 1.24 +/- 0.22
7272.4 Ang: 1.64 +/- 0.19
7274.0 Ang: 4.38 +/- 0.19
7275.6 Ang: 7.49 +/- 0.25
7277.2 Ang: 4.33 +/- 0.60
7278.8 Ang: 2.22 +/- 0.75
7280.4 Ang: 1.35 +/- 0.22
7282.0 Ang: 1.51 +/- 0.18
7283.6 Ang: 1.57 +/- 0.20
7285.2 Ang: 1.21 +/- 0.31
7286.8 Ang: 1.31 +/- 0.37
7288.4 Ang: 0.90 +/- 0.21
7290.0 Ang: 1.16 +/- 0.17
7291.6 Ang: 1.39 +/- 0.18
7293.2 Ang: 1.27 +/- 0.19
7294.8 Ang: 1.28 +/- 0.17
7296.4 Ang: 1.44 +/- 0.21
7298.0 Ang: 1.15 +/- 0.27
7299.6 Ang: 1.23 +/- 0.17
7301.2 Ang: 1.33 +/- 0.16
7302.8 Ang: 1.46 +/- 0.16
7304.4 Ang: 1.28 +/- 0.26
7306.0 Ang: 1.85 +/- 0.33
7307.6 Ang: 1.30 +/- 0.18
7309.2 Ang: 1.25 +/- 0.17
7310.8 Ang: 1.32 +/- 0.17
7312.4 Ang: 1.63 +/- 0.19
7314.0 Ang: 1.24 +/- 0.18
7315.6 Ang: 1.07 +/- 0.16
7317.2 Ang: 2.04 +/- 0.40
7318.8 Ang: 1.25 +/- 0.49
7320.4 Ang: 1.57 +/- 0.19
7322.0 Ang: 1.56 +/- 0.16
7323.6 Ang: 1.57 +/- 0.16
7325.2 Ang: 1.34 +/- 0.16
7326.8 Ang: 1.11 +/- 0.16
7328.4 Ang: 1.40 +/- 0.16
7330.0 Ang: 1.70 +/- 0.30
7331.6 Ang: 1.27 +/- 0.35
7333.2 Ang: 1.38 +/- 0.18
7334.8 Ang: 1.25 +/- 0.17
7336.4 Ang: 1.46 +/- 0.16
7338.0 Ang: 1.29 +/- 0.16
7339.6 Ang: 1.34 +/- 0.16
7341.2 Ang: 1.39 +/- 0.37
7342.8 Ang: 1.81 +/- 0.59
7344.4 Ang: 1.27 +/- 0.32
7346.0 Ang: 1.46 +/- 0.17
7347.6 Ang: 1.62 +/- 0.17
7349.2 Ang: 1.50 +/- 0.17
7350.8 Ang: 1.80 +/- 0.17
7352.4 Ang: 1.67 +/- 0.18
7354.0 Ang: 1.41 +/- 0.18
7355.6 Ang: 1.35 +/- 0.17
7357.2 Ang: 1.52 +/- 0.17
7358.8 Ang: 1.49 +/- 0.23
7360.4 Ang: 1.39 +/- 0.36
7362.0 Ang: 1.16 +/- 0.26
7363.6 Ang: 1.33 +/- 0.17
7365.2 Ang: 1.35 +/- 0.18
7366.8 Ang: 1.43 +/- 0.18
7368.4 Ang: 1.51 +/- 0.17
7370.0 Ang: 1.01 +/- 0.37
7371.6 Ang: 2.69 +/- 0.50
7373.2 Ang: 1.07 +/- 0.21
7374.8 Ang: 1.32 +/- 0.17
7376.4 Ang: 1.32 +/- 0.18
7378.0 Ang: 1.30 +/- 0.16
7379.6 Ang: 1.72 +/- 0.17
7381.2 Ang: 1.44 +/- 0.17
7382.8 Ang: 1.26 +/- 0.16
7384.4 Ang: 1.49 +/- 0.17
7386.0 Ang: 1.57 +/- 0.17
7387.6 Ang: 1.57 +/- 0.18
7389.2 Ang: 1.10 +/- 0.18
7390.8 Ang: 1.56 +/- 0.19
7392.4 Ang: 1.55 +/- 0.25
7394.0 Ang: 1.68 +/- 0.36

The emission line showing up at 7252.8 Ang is H-alpha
